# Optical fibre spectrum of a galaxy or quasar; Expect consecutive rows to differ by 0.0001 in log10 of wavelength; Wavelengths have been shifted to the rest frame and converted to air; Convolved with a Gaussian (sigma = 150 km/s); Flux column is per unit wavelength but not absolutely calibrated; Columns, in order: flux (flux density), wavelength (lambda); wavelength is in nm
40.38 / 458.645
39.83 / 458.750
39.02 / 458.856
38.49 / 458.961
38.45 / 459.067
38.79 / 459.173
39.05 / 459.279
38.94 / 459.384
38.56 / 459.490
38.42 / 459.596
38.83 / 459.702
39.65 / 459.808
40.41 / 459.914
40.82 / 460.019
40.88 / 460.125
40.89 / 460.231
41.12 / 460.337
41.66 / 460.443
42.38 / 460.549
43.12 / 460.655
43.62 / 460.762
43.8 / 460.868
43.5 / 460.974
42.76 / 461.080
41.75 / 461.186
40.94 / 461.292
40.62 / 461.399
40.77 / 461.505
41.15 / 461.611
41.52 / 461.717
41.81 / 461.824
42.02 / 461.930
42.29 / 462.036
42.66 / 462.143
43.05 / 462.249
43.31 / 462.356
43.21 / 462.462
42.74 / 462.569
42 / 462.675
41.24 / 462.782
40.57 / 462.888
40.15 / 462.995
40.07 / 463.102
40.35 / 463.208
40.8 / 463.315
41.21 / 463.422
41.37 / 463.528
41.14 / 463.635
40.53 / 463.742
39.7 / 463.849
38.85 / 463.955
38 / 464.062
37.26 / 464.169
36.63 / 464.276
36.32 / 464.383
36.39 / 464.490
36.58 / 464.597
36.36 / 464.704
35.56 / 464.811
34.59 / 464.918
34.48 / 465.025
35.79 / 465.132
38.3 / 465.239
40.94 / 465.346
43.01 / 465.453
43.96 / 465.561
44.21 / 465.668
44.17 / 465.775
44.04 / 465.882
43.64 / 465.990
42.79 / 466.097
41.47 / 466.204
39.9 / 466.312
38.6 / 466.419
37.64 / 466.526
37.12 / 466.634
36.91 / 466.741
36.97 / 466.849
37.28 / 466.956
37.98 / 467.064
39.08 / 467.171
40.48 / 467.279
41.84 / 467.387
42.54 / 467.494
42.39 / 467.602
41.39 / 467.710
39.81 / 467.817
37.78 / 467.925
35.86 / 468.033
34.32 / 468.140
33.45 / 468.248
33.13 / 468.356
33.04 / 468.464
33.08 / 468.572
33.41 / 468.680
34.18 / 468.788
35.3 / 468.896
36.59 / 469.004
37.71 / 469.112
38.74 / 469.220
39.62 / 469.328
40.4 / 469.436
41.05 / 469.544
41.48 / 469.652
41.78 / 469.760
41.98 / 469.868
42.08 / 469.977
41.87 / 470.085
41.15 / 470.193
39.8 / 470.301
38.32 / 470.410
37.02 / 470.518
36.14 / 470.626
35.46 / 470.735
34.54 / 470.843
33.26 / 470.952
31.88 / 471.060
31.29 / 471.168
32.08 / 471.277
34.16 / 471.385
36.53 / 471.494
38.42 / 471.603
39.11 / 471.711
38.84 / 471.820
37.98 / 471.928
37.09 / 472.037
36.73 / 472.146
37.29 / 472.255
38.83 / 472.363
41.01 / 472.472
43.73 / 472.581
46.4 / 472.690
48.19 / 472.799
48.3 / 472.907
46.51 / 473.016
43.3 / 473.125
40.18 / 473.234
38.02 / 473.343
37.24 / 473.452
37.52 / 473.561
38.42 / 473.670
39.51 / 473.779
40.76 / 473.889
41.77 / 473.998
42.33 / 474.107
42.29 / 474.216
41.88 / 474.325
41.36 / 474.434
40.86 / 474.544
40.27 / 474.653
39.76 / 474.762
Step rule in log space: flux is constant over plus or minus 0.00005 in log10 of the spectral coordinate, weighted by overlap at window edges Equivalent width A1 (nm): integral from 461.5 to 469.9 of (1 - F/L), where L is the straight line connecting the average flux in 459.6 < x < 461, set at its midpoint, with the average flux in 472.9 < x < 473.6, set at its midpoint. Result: 0.41 nm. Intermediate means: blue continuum 41.4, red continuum 41.2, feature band 39.3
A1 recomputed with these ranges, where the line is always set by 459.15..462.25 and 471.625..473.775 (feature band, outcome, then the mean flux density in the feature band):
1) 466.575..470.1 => 0.24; 38.2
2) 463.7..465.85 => 0.13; 38.6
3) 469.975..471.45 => 0.17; 36.2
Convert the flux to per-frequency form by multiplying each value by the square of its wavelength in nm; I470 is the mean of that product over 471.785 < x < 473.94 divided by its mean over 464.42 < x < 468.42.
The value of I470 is 1.1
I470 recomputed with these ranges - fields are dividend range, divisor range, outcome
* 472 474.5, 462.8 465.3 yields 1.12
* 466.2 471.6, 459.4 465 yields 0.96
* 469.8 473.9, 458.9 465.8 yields 1.01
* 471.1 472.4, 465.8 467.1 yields 0.94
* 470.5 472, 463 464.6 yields 0.94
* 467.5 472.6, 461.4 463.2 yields 0.93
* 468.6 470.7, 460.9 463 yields 0.95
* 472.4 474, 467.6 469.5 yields 1.17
